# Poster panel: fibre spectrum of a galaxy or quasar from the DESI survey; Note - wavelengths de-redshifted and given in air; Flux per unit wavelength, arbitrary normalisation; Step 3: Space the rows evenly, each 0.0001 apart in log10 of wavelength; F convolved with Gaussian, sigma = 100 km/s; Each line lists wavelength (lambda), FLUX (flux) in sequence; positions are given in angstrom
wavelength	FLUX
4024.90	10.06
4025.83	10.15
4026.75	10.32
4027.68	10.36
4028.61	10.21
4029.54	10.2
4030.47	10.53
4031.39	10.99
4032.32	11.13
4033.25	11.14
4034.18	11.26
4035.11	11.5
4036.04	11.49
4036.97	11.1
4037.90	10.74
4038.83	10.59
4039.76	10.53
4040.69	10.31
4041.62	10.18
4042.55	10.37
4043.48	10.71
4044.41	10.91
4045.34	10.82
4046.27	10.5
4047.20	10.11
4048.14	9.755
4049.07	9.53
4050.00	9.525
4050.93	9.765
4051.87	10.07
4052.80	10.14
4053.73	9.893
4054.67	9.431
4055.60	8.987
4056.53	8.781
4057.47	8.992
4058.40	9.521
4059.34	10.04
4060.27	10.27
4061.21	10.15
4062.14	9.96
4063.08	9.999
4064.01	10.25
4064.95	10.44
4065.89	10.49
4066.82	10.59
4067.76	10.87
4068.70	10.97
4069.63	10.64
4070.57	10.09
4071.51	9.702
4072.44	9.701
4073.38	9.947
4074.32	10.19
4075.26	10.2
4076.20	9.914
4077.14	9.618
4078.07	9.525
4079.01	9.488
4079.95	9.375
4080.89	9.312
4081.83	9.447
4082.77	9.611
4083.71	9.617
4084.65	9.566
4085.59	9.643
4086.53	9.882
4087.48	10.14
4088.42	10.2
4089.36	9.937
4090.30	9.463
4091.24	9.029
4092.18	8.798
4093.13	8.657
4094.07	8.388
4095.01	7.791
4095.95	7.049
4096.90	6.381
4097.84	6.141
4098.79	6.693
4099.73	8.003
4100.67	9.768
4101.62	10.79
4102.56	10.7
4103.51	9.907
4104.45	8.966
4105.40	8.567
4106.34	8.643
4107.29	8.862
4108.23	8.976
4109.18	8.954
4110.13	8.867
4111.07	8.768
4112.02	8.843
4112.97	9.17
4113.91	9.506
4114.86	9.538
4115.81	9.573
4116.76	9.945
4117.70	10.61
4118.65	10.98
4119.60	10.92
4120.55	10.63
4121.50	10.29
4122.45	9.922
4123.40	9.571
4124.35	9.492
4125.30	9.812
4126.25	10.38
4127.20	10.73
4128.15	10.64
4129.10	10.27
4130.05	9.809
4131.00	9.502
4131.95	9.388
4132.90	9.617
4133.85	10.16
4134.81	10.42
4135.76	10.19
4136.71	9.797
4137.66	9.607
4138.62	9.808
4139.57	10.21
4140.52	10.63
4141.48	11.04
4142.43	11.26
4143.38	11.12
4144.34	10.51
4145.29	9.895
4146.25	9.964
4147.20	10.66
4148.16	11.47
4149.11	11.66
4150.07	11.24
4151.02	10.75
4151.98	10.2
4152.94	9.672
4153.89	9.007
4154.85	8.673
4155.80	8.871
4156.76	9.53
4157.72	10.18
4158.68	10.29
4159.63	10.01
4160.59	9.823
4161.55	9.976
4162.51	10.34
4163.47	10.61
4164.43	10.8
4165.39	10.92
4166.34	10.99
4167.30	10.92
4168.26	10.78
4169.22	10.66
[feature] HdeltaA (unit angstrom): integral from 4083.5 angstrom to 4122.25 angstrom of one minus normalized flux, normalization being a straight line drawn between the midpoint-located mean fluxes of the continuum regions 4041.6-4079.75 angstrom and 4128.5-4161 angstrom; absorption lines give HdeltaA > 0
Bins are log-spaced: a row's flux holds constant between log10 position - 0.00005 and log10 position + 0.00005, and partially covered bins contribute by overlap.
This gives 3.4 angstrom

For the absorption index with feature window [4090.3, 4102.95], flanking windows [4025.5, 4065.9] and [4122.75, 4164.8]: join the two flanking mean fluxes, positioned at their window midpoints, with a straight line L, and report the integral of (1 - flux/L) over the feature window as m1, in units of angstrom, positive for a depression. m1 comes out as 2.3 angstrom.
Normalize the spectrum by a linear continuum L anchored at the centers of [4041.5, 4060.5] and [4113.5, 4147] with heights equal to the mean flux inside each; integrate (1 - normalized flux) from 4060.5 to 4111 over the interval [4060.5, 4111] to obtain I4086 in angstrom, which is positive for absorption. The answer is 3.1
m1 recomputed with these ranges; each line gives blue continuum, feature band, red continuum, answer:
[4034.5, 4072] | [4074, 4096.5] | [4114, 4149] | 1.93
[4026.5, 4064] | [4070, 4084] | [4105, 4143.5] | 0.53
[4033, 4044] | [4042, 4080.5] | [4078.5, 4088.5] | 0.79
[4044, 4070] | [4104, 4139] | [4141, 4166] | 1.76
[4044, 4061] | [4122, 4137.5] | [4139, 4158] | 0.39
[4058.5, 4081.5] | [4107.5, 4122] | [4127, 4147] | 0.68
